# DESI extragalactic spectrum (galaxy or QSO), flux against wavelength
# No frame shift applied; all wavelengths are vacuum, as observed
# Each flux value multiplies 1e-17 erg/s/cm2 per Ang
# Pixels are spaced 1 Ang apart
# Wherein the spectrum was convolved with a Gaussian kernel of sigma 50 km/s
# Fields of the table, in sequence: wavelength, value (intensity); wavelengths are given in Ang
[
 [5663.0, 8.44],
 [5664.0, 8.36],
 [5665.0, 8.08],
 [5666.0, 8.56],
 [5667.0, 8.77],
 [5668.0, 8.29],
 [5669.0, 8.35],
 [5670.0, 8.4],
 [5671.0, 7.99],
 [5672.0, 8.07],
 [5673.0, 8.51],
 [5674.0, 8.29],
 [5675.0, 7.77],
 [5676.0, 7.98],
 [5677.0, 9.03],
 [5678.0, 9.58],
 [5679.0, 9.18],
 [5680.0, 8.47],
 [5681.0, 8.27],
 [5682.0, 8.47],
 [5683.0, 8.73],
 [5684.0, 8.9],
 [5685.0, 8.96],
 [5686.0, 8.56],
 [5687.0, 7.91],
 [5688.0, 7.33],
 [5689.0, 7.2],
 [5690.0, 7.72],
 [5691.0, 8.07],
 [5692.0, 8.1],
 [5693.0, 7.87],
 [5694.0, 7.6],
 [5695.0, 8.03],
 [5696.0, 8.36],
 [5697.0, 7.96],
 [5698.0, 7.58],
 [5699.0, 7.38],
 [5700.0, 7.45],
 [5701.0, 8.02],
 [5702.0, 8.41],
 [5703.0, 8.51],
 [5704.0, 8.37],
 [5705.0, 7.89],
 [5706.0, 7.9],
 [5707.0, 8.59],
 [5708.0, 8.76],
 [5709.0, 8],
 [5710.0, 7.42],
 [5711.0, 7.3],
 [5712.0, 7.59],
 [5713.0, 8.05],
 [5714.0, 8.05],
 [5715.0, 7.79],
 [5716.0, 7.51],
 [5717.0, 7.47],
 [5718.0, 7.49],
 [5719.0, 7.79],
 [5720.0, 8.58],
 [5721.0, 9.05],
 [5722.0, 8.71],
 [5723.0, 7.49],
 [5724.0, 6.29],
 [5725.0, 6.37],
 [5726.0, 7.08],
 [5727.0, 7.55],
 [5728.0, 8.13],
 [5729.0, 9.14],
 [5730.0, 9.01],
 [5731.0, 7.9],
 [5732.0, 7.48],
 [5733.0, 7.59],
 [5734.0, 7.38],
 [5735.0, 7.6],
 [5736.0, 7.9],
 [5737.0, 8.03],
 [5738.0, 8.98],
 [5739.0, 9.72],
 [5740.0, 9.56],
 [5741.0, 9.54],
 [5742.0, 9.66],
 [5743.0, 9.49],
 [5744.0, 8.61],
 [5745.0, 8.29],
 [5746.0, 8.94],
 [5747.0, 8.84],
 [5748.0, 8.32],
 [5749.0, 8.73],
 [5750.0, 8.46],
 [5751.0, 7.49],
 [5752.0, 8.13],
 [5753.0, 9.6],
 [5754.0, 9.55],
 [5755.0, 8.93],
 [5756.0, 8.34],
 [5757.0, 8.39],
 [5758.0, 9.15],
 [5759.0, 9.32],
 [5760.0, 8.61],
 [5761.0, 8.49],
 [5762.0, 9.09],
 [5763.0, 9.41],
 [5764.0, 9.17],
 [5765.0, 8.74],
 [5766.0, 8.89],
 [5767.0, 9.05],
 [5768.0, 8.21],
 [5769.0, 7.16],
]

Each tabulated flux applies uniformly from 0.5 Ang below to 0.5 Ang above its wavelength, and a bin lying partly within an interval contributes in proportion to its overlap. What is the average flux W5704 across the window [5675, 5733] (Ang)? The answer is 8.04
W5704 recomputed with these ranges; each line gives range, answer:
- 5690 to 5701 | 7.84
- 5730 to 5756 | 8.59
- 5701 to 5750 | 8.19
